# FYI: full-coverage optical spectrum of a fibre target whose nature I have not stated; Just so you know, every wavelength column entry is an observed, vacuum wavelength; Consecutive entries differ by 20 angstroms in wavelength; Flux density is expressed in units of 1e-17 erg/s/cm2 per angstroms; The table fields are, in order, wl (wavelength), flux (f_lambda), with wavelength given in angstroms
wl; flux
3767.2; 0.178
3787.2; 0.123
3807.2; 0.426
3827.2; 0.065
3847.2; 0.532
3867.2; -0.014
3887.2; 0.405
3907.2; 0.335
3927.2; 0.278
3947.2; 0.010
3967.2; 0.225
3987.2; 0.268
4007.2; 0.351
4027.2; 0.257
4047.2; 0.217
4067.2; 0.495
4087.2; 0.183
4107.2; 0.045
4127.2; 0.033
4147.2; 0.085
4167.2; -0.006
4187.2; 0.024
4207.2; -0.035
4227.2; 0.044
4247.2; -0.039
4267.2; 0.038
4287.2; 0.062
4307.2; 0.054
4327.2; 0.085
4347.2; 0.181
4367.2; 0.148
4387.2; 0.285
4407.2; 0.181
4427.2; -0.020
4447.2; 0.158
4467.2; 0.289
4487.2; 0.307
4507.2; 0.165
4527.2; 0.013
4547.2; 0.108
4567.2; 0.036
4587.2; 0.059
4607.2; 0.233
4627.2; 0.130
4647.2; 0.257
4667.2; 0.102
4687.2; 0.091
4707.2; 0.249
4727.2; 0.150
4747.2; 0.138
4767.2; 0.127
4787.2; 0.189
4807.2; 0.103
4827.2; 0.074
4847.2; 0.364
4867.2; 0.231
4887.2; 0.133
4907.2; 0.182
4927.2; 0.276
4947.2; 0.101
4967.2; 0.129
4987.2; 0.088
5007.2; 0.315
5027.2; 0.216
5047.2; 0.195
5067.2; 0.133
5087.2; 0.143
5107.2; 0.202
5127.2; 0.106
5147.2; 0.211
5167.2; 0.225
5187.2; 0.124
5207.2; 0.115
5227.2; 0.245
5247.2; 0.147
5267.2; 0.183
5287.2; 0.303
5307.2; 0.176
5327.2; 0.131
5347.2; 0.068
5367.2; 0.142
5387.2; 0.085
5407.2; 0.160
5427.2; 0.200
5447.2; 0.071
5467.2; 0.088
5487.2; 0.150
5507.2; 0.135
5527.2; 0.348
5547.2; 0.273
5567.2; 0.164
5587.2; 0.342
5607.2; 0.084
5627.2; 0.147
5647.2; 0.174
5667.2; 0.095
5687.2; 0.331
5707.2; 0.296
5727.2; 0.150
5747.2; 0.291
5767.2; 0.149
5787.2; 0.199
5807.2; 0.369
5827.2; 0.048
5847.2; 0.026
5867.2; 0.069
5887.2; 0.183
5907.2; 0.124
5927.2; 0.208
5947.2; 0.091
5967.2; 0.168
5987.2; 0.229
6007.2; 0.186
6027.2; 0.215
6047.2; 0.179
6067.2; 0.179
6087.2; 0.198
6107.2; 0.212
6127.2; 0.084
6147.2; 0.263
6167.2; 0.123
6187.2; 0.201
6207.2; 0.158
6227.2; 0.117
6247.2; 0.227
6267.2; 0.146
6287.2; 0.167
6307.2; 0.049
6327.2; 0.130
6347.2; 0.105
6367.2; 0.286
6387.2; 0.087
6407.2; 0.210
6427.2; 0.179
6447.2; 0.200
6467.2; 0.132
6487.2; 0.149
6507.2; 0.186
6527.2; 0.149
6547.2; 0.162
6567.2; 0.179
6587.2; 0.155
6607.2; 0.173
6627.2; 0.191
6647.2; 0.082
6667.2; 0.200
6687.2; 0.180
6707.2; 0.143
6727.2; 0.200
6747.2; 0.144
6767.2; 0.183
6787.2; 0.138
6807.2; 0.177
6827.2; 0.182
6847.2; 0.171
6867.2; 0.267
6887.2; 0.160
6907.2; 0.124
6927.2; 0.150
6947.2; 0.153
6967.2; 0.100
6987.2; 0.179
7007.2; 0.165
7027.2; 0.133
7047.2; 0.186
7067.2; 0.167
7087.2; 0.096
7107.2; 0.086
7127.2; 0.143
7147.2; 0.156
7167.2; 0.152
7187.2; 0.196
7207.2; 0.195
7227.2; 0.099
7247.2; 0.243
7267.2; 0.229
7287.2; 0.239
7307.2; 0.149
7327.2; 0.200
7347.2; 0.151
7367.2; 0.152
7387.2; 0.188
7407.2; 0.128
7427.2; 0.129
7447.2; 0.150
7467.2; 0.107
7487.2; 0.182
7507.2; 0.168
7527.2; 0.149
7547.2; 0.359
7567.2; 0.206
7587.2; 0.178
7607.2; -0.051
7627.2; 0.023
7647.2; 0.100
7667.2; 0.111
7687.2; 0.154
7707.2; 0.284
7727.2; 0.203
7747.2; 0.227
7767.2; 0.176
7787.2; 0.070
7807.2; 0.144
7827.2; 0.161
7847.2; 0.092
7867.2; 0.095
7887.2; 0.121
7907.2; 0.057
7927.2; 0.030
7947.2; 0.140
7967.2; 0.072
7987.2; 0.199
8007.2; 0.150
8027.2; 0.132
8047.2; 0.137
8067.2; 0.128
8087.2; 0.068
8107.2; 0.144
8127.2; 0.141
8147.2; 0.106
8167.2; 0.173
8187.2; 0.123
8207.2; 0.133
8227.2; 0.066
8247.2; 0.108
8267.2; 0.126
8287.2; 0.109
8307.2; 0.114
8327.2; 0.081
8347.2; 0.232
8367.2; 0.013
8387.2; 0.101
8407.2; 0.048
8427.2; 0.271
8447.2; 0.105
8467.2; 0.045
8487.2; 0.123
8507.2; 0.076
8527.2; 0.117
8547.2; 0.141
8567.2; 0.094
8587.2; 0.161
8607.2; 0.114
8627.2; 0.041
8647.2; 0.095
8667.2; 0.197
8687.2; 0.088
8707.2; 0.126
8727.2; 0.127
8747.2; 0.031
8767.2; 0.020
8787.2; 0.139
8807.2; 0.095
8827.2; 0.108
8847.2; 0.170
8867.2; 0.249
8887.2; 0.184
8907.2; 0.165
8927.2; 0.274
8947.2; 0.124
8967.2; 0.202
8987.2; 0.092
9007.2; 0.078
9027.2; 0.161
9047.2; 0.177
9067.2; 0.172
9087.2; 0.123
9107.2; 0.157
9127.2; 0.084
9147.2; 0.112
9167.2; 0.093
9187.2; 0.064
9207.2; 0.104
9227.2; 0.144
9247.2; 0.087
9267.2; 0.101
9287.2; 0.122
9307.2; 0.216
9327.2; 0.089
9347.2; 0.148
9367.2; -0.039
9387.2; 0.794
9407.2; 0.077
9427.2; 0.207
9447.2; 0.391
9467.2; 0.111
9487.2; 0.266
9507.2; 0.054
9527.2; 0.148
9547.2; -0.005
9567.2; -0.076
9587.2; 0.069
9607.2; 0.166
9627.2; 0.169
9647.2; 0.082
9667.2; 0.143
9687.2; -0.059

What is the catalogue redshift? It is 0.15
